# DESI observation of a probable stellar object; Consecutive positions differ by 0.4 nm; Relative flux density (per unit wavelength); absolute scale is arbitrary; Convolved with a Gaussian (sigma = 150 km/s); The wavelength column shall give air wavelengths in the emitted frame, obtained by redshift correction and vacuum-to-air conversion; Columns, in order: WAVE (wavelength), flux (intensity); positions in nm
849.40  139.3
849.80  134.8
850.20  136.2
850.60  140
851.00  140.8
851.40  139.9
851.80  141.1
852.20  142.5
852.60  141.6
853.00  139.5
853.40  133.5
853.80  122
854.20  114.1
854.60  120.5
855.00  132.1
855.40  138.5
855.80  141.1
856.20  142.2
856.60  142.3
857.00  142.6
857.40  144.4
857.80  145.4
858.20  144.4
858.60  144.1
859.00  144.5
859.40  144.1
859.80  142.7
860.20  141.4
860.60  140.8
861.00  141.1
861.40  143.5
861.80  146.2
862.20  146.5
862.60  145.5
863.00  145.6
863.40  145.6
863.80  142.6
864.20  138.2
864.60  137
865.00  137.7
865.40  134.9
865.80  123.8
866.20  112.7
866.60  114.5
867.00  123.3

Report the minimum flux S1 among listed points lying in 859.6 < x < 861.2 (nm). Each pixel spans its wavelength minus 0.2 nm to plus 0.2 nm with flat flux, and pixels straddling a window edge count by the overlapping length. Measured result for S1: 140.8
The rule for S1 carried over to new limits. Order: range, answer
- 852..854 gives 122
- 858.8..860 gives 142.7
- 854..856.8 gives 114.1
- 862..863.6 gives 145.5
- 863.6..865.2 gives 137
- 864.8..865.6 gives 134.9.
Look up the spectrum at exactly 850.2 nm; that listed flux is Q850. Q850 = 136.2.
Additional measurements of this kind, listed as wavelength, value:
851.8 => 141.1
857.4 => 144.4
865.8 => 123.8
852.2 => 142.5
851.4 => 139.9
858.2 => 144.4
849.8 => 134.8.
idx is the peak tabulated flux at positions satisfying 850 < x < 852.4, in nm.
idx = 142.5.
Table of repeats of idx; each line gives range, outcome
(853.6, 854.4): 122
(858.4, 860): 144.5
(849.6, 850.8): 140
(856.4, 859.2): 145.4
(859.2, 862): 146.2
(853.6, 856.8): 142.3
